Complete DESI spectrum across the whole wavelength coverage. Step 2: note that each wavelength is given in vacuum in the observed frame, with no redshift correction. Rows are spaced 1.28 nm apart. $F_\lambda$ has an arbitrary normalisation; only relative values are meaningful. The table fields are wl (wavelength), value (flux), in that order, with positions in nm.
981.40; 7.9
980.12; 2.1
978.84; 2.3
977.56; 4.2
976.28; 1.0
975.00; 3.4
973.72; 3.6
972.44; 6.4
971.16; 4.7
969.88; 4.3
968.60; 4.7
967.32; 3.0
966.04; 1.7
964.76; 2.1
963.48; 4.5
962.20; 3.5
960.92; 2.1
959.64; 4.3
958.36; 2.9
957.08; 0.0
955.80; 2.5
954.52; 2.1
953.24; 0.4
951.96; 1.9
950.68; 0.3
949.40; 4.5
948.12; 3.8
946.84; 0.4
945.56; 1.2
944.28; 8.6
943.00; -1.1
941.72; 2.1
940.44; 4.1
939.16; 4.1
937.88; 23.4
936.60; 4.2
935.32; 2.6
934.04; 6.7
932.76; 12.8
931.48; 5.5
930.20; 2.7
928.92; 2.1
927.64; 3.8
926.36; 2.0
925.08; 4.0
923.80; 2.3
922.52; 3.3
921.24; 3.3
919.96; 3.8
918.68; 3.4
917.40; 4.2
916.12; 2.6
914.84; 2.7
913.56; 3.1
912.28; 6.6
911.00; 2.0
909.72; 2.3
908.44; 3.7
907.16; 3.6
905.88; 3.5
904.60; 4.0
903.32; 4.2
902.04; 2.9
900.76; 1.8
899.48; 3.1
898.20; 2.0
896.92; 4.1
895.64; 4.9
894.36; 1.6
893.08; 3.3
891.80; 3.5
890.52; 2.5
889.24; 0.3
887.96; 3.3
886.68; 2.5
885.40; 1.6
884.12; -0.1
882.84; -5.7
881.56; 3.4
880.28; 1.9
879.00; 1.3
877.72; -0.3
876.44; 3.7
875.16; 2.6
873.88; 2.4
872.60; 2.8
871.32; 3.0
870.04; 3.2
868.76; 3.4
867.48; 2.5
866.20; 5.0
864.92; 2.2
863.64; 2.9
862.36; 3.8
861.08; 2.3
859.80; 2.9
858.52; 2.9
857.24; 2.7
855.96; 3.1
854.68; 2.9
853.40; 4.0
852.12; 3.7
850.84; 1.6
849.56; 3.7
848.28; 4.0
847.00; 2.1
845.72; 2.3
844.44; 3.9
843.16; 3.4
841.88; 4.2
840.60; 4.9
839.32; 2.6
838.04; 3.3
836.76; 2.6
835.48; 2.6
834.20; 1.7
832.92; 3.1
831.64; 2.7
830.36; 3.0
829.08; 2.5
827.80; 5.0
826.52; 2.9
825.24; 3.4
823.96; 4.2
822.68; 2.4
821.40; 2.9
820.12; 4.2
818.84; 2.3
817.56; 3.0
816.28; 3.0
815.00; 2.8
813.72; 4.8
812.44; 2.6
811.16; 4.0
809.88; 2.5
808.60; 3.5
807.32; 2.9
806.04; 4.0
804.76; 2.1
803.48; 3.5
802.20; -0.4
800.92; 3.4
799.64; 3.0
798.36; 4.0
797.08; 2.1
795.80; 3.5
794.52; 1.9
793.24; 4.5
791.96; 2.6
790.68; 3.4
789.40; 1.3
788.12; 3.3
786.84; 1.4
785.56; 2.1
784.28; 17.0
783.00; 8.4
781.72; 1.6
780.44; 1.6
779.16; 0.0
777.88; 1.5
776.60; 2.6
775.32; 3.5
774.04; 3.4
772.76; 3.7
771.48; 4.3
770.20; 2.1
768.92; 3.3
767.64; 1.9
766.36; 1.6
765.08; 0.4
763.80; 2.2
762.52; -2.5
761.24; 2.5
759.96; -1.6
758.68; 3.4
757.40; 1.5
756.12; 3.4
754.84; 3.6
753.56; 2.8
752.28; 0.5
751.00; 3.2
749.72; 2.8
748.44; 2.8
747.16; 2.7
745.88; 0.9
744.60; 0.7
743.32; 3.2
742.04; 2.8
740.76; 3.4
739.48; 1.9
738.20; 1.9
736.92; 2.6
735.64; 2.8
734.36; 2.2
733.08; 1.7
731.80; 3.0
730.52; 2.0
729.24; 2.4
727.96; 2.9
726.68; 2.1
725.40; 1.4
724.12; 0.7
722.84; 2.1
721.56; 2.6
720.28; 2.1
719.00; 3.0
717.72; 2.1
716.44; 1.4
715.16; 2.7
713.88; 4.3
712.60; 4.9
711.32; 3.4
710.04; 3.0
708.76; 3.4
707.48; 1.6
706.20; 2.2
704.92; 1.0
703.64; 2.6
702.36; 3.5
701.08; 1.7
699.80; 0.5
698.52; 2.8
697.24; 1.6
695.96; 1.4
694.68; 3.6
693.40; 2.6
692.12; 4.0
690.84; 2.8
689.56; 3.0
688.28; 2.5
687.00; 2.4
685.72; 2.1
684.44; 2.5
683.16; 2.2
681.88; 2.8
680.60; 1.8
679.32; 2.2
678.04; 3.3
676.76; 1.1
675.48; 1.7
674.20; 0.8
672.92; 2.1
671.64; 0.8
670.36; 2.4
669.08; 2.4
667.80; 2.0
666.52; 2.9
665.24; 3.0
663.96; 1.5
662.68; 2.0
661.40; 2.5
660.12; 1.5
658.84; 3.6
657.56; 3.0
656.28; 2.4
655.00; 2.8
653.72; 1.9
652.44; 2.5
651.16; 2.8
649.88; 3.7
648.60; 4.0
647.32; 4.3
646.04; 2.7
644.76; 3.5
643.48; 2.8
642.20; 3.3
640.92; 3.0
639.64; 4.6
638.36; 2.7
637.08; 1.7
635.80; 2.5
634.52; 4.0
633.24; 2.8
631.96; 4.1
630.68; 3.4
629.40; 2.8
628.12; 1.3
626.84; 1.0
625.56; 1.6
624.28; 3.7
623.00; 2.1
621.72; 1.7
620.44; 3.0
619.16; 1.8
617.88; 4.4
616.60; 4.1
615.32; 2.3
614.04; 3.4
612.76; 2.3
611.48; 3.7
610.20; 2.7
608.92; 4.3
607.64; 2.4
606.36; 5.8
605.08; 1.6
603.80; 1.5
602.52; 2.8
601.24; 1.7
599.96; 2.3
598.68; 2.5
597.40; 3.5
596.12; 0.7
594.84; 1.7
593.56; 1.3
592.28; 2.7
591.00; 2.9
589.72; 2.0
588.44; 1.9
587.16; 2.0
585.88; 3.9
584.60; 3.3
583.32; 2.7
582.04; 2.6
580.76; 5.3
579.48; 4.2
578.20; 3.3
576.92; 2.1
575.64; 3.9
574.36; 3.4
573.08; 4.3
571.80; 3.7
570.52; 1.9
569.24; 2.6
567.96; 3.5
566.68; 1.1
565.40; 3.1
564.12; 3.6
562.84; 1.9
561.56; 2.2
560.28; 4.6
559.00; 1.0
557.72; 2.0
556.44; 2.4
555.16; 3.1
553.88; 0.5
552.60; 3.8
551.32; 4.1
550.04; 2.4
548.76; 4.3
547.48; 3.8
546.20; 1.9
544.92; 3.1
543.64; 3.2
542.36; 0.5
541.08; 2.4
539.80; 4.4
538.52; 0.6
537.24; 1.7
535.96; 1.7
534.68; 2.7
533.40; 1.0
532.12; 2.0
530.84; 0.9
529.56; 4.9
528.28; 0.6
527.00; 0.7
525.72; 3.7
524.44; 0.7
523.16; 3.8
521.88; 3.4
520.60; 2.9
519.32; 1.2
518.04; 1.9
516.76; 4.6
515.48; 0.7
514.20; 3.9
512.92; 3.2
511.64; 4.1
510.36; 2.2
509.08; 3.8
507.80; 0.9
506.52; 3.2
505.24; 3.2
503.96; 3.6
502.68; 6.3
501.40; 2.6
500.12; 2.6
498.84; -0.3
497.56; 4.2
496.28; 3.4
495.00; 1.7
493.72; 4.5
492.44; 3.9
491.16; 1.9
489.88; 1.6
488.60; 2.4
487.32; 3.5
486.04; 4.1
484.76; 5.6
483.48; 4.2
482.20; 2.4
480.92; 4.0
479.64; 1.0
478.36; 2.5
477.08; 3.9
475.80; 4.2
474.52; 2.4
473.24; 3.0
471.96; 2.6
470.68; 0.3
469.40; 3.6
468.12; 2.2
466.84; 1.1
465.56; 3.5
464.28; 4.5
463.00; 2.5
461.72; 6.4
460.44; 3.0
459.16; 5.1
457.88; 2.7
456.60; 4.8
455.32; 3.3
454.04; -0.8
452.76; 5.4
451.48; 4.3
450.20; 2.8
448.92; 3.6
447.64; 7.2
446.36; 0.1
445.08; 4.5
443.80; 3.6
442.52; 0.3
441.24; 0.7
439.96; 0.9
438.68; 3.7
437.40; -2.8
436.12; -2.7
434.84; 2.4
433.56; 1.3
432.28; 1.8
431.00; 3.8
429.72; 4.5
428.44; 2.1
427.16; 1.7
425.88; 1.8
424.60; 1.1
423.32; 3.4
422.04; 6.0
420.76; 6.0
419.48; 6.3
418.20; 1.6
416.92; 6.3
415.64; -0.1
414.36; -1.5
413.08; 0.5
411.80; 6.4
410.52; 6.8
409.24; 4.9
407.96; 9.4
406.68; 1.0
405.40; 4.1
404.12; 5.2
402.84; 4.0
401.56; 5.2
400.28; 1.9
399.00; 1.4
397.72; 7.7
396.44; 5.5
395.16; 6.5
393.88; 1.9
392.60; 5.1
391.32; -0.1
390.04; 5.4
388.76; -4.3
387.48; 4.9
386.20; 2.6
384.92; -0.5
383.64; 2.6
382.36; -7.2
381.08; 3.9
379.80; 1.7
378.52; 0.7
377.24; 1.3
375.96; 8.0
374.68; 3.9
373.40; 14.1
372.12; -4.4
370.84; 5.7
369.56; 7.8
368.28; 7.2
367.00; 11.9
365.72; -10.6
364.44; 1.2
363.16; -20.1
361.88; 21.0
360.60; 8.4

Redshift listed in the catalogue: 1.102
